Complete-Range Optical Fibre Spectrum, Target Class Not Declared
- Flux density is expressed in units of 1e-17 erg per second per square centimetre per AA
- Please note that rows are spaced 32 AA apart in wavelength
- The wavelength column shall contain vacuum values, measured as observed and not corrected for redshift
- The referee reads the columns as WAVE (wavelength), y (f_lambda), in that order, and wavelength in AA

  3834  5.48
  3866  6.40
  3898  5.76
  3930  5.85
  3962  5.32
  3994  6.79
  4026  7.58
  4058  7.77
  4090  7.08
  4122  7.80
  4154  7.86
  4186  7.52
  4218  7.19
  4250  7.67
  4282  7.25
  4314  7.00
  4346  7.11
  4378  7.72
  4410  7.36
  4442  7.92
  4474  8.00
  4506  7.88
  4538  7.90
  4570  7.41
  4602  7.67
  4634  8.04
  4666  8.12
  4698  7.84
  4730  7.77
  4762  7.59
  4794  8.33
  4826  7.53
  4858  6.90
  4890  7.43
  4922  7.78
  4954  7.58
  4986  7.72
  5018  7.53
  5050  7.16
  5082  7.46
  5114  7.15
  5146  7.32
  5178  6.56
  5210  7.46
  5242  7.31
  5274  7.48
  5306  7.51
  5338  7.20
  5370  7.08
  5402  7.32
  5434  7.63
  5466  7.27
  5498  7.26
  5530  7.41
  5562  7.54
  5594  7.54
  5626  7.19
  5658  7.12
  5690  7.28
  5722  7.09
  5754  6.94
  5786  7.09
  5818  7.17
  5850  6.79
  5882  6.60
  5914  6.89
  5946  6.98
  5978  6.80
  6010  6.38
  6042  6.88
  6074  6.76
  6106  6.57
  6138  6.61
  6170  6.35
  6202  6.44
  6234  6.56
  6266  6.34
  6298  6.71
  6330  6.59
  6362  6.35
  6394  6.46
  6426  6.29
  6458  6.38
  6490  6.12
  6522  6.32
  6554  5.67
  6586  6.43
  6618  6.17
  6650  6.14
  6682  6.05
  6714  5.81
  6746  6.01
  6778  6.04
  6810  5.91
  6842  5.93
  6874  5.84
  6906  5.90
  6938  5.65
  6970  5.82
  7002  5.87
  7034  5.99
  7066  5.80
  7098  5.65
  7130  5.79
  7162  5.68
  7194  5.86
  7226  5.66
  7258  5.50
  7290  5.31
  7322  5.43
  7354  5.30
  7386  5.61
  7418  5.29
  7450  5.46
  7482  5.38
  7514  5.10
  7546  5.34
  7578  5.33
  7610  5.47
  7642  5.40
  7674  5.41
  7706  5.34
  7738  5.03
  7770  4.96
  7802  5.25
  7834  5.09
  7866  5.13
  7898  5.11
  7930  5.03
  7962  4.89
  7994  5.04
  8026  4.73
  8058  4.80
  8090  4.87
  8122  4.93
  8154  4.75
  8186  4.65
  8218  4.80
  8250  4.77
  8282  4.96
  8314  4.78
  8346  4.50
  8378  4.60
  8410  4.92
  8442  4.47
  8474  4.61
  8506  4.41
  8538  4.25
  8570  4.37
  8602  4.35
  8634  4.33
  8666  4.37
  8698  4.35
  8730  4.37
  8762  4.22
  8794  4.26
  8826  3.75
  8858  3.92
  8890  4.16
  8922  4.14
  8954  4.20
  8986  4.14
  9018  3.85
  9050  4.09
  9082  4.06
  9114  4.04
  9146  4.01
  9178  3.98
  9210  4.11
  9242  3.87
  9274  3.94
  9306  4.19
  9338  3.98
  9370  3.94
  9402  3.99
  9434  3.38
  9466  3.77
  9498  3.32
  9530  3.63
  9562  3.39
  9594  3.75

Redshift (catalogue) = 0.00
